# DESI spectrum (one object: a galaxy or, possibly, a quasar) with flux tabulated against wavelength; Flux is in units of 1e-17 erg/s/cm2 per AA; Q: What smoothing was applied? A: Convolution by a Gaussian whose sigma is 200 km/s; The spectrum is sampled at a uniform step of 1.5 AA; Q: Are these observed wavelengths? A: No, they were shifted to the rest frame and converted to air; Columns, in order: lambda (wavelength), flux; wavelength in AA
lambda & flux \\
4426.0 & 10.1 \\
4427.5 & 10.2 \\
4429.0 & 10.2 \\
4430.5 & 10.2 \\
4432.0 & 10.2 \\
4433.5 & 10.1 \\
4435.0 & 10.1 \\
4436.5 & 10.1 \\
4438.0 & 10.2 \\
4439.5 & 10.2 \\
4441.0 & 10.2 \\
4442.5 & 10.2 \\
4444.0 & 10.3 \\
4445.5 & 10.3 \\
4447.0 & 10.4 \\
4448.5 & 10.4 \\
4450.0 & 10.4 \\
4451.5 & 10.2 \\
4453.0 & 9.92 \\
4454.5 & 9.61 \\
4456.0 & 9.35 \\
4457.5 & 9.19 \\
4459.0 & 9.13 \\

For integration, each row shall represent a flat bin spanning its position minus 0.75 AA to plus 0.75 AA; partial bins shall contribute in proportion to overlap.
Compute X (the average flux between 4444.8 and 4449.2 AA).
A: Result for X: 10.4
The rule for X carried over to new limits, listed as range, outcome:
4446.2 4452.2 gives 10.4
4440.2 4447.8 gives 10.3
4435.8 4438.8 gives 10.2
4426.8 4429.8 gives 10.2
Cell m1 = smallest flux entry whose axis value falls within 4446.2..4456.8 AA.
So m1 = 9.35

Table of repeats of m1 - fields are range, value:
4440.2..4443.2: 10.2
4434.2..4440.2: 10.1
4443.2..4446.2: 10.3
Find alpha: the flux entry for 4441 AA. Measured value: 10.2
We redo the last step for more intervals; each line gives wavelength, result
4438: 10.2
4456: 9.35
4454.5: 9.61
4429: 10.2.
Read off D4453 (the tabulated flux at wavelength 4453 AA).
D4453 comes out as 9.92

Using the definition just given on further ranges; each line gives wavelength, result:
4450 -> 10.4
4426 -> 10.1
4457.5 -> 9.19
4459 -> 9.13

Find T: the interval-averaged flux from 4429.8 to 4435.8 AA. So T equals 10.1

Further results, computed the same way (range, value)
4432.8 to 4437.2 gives 10.1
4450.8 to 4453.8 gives 10.1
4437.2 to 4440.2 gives 10.2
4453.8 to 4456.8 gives 9.47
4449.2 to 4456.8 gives 9.89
